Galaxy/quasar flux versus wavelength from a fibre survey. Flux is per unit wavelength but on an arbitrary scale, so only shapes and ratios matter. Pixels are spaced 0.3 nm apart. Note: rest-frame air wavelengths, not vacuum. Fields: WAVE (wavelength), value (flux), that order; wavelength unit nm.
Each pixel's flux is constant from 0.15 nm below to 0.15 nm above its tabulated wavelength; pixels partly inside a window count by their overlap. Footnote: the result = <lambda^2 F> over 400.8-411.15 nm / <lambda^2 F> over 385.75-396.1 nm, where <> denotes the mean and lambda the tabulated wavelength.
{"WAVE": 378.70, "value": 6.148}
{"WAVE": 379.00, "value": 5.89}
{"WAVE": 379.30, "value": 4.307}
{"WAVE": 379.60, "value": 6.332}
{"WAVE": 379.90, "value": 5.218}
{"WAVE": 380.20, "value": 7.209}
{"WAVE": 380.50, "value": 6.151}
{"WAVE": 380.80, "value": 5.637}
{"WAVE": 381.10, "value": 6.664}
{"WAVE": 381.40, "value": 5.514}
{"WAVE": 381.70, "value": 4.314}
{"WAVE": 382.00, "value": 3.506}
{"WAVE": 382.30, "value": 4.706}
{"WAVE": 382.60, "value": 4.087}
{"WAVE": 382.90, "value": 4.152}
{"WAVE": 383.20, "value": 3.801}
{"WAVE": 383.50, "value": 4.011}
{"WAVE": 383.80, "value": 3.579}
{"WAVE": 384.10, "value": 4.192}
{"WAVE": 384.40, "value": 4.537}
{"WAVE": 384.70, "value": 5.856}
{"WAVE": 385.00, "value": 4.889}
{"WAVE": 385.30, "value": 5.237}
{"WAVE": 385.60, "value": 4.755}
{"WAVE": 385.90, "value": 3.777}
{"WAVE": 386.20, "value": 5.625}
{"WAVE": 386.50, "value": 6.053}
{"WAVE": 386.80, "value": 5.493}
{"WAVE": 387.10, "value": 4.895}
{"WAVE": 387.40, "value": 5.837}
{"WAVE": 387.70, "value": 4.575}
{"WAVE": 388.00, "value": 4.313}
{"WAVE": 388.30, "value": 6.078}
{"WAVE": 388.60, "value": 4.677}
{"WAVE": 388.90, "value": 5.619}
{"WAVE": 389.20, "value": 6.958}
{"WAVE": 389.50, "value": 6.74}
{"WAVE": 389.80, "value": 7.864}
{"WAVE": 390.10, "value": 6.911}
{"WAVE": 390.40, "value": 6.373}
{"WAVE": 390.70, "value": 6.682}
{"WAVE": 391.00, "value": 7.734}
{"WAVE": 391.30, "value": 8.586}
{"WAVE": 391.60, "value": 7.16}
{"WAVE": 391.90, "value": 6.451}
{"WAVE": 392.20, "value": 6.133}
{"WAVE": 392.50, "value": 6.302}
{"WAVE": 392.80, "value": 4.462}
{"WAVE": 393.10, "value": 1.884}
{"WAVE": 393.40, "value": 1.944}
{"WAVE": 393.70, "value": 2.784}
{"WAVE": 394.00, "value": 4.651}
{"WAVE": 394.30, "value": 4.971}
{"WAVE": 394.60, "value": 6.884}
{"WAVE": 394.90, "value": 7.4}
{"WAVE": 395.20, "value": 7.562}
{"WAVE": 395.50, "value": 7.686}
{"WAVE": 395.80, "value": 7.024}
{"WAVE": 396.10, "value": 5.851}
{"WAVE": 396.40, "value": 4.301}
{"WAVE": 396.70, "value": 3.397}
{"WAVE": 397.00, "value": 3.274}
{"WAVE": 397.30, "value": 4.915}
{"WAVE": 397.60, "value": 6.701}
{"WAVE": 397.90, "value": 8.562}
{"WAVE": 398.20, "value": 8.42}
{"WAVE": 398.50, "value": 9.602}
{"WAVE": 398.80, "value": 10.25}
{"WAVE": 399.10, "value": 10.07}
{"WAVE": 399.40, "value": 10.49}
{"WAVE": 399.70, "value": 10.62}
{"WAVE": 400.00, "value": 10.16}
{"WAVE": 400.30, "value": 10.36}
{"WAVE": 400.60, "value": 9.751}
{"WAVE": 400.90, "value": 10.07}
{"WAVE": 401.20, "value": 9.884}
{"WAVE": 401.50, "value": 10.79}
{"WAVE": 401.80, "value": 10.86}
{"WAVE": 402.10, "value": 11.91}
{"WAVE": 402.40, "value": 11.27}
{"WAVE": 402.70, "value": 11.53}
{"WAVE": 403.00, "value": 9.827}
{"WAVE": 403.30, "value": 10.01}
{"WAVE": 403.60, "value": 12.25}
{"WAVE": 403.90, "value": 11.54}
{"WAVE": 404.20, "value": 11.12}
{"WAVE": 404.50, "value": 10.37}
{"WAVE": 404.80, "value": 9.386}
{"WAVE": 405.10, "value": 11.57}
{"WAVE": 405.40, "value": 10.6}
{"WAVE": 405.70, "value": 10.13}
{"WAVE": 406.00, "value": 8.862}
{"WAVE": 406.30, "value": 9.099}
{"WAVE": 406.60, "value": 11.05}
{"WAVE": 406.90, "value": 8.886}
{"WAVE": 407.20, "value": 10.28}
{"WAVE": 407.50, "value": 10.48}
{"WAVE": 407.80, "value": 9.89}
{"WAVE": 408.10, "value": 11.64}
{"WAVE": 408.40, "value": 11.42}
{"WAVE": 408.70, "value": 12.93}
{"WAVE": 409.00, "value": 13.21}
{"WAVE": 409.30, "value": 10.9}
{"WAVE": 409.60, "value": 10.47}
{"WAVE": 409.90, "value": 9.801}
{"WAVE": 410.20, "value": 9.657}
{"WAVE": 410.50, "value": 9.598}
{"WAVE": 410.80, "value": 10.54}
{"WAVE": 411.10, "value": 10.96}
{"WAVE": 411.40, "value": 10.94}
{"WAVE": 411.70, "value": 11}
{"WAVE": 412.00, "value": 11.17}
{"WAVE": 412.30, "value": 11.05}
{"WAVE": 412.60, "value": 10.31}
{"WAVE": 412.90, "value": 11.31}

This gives 1.97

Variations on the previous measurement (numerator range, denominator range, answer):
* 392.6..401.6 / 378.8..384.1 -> 1.56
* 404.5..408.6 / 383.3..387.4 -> 2.35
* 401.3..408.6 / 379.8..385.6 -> 2.43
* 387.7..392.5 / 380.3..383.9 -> 1.43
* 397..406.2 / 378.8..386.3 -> 2.21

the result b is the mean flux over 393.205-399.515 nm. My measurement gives 6.46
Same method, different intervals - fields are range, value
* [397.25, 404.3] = 10.1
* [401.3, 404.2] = 11.1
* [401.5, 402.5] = 11.3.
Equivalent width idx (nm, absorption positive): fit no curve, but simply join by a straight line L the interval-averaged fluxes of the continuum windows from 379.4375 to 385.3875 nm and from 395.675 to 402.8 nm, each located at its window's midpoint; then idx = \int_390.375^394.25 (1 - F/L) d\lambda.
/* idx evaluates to 0.91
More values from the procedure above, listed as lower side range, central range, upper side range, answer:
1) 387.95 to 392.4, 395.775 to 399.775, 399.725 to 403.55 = 0.86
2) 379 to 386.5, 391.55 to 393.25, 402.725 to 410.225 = 0.46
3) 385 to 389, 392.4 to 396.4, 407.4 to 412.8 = 0.99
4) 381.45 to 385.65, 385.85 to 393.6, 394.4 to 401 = 0.16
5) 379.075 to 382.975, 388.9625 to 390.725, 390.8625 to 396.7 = -0.41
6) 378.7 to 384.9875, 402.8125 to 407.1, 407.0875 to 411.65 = -0.19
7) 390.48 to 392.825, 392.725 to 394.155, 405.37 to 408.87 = 0.82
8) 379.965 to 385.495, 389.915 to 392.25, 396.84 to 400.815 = -0.06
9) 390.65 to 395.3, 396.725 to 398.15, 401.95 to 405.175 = 0.38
